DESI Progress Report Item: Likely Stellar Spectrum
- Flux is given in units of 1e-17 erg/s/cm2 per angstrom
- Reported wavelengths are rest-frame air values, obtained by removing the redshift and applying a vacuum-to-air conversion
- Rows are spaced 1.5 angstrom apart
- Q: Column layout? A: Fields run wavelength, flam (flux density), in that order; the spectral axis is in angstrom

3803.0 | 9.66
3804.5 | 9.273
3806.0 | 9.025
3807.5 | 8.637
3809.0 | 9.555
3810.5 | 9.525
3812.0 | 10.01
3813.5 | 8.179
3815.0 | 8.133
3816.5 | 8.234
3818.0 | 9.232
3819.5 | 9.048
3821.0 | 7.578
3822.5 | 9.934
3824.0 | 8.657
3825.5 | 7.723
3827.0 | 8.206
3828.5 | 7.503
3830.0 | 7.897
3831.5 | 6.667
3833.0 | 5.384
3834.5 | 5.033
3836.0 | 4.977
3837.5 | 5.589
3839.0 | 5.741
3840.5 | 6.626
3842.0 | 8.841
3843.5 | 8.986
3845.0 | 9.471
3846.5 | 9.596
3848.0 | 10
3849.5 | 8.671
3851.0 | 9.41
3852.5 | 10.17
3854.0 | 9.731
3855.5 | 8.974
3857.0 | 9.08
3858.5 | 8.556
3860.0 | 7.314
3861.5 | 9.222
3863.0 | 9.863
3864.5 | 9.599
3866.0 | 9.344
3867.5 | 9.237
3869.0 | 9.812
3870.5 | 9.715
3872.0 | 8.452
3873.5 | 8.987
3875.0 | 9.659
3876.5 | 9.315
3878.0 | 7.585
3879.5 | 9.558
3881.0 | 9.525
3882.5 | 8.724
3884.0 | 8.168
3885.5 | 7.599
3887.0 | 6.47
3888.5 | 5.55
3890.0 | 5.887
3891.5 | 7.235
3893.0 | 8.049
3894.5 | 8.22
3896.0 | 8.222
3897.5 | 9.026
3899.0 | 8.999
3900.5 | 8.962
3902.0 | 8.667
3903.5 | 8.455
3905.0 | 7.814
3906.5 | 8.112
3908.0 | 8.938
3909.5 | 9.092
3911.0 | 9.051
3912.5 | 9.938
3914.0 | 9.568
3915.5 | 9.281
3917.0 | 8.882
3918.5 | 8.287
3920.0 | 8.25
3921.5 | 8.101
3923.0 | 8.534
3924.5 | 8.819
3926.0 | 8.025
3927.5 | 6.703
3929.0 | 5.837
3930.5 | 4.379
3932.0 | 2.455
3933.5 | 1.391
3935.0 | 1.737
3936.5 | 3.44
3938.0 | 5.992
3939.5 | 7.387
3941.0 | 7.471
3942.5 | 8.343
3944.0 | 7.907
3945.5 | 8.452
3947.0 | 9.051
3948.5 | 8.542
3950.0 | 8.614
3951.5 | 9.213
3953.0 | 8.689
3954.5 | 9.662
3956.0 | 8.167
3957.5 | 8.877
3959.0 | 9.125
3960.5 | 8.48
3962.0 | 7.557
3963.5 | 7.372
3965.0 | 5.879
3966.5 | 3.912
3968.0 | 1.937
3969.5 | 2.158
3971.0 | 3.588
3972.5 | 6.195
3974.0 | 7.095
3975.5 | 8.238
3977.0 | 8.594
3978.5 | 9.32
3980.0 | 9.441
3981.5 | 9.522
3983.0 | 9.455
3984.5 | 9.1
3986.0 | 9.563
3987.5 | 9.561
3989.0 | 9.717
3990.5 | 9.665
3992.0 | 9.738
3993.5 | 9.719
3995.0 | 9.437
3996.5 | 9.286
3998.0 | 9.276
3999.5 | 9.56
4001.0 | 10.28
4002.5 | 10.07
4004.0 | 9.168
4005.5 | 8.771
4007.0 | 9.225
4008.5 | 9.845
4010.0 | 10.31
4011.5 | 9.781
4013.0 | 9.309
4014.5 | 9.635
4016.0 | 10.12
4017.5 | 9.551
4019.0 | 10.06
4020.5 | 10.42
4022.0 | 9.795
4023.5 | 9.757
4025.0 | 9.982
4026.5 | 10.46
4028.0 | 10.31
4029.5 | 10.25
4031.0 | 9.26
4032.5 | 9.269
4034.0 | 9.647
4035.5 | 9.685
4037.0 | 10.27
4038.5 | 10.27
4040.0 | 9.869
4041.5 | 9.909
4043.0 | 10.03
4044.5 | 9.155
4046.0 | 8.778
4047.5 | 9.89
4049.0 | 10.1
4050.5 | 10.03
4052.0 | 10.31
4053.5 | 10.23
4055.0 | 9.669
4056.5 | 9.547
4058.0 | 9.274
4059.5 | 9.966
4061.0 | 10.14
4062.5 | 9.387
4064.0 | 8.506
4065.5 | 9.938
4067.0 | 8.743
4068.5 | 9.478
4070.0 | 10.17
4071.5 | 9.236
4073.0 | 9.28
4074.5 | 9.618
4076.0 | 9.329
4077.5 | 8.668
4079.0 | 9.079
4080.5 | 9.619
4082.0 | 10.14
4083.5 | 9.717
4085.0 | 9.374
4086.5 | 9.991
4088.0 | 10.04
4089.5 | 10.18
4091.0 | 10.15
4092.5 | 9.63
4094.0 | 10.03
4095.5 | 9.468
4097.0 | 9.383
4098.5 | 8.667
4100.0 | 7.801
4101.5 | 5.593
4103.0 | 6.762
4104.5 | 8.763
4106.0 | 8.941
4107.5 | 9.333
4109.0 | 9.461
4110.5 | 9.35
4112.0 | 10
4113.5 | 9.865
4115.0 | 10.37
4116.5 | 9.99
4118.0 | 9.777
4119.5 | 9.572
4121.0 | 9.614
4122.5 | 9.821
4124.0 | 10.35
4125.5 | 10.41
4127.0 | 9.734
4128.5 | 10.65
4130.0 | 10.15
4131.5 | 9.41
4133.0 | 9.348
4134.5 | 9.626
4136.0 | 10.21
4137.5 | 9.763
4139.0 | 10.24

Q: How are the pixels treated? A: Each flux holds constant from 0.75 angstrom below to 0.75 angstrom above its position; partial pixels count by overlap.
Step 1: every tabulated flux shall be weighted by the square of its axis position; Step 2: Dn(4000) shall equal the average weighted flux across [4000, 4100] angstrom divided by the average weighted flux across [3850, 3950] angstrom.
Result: 1.3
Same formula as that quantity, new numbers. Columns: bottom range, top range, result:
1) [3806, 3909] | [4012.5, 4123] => 1.27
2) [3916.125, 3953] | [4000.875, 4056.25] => 1.48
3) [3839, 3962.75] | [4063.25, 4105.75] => 1.23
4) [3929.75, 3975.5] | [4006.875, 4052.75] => 1.58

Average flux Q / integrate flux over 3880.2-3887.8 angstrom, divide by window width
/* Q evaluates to 8.09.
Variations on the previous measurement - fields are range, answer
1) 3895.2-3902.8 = 8.77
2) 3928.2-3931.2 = 5.15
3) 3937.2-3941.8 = 6.93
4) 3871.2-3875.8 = 9.04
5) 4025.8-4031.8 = 10.1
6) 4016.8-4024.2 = 9.92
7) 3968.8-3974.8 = 4.81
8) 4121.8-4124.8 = 10.1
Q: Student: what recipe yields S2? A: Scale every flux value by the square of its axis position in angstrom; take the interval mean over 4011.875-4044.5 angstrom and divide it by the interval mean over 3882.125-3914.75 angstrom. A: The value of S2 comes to 1.28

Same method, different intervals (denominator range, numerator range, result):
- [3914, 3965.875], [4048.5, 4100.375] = 1.39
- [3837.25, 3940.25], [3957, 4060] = 1.20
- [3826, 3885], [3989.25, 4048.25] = 1.25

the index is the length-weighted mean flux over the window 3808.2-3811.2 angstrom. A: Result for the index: 9.53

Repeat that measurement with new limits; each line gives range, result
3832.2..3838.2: 5.25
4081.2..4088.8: 9.85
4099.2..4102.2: 6.75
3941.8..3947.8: 8.44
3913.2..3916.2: 9.44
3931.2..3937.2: 2.26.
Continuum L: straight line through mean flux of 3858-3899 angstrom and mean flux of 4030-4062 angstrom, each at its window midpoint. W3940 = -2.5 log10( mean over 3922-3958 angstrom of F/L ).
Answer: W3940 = 0.27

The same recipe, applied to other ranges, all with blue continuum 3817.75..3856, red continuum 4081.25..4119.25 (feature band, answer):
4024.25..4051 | -0.096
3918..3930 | 0.097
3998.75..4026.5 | -0.103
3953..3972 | 0.312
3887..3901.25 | 0.081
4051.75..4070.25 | -0.056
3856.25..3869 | -0.114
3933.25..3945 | 0.440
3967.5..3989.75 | 0.147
